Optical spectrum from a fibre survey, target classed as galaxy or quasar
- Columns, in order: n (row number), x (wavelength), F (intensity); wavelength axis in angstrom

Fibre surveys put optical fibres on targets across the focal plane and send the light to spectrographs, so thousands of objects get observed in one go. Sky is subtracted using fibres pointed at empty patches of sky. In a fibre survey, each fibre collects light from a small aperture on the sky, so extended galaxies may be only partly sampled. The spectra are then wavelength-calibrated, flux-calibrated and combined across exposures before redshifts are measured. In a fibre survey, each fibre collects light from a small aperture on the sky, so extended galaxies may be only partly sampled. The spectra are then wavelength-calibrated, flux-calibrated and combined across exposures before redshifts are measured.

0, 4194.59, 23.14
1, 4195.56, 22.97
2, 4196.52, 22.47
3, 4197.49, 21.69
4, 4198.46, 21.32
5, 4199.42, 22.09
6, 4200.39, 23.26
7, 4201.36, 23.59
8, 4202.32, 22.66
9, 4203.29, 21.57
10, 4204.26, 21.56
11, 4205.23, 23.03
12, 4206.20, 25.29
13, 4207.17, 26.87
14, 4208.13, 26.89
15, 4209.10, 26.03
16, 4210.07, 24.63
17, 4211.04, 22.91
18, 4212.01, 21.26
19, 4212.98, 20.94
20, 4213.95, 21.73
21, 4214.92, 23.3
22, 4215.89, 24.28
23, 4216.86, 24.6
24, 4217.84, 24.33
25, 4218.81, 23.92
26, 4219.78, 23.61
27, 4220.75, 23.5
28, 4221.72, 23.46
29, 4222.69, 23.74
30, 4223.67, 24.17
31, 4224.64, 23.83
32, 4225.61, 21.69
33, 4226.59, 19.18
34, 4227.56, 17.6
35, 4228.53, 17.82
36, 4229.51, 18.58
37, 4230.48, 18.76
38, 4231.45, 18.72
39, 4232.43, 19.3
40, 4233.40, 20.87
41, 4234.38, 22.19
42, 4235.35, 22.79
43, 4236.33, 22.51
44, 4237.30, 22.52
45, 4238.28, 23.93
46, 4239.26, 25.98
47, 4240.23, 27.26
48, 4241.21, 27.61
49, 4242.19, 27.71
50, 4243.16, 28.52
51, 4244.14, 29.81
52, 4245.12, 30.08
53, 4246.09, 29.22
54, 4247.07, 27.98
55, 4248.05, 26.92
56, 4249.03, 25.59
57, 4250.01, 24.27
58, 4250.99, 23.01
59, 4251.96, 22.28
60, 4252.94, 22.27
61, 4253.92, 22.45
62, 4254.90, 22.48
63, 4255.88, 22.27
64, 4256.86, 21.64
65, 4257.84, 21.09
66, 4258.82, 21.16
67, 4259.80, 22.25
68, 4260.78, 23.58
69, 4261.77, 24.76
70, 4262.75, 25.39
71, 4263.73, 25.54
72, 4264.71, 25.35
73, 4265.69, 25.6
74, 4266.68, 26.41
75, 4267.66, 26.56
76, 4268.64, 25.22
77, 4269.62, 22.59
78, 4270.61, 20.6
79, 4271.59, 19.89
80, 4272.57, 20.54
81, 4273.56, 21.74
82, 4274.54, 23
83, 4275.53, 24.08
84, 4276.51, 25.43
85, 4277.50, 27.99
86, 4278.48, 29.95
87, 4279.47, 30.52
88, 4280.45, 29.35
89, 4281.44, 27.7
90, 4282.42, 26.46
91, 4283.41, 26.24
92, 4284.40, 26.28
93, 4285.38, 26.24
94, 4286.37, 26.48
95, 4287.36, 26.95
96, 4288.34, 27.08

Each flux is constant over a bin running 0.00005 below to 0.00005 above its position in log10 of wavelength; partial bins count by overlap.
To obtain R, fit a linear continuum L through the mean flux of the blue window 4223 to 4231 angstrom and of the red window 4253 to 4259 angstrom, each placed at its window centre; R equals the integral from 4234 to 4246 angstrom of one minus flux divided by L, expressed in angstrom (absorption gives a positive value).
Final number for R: -2.9 angstrom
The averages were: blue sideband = 20.3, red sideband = 21.9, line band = 26.1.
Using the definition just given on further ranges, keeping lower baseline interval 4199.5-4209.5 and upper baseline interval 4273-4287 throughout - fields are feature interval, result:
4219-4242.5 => 2.36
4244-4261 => 0.87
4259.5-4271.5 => 0.76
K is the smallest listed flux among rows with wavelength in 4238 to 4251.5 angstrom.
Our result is 23.01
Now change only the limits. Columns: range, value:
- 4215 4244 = 17.6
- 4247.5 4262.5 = 21.09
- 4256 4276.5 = 19.89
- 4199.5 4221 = 20.94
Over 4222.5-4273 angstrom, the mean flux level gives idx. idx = 23.5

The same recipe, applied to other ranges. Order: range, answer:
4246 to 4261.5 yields 23.5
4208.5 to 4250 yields 23.7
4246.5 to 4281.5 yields 24.3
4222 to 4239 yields 21.2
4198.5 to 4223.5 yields 23.5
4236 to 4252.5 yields 26.2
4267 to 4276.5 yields 22.9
